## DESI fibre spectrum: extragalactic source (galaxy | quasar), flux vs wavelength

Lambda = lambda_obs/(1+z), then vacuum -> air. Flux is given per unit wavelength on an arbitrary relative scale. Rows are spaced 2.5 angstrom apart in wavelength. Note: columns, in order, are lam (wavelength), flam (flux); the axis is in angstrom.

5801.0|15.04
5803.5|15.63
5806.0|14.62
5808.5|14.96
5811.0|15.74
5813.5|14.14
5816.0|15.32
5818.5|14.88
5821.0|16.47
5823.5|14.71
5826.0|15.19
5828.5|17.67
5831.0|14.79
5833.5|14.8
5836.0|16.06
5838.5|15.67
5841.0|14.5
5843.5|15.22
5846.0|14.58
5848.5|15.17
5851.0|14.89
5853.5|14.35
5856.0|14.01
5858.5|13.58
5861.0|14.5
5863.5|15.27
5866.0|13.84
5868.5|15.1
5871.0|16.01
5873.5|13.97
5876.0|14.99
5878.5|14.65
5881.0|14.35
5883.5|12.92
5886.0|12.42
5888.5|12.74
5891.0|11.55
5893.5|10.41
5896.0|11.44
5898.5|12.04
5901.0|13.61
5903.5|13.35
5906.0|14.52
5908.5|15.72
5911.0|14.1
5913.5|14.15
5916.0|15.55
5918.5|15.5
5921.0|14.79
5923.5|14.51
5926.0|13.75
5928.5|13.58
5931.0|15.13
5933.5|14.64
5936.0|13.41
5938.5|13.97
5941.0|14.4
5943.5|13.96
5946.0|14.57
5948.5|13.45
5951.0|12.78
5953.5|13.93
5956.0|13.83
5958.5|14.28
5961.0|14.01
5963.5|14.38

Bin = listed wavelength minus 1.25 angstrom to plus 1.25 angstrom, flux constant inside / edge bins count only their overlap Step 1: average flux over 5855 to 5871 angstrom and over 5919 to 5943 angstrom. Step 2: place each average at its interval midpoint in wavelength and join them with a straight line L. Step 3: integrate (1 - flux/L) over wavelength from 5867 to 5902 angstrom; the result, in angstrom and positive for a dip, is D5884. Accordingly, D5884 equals 2.8 angstrom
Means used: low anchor 14.5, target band 13.3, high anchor 14.3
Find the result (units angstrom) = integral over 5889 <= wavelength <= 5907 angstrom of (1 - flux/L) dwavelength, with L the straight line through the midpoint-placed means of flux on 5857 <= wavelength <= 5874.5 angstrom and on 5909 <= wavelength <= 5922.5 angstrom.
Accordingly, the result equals 2.9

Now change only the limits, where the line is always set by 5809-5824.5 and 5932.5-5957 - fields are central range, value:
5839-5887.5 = 0.93 angstrom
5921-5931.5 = -0.12 angstrom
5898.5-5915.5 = 0.16 angstrom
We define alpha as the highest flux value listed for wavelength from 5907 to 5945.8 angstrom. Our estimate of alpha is 15.72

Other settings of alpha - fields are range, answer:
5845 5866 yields 15.27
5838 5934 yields 16.01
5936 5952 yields 14.57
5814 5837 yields 17.67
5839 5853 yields 15.22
